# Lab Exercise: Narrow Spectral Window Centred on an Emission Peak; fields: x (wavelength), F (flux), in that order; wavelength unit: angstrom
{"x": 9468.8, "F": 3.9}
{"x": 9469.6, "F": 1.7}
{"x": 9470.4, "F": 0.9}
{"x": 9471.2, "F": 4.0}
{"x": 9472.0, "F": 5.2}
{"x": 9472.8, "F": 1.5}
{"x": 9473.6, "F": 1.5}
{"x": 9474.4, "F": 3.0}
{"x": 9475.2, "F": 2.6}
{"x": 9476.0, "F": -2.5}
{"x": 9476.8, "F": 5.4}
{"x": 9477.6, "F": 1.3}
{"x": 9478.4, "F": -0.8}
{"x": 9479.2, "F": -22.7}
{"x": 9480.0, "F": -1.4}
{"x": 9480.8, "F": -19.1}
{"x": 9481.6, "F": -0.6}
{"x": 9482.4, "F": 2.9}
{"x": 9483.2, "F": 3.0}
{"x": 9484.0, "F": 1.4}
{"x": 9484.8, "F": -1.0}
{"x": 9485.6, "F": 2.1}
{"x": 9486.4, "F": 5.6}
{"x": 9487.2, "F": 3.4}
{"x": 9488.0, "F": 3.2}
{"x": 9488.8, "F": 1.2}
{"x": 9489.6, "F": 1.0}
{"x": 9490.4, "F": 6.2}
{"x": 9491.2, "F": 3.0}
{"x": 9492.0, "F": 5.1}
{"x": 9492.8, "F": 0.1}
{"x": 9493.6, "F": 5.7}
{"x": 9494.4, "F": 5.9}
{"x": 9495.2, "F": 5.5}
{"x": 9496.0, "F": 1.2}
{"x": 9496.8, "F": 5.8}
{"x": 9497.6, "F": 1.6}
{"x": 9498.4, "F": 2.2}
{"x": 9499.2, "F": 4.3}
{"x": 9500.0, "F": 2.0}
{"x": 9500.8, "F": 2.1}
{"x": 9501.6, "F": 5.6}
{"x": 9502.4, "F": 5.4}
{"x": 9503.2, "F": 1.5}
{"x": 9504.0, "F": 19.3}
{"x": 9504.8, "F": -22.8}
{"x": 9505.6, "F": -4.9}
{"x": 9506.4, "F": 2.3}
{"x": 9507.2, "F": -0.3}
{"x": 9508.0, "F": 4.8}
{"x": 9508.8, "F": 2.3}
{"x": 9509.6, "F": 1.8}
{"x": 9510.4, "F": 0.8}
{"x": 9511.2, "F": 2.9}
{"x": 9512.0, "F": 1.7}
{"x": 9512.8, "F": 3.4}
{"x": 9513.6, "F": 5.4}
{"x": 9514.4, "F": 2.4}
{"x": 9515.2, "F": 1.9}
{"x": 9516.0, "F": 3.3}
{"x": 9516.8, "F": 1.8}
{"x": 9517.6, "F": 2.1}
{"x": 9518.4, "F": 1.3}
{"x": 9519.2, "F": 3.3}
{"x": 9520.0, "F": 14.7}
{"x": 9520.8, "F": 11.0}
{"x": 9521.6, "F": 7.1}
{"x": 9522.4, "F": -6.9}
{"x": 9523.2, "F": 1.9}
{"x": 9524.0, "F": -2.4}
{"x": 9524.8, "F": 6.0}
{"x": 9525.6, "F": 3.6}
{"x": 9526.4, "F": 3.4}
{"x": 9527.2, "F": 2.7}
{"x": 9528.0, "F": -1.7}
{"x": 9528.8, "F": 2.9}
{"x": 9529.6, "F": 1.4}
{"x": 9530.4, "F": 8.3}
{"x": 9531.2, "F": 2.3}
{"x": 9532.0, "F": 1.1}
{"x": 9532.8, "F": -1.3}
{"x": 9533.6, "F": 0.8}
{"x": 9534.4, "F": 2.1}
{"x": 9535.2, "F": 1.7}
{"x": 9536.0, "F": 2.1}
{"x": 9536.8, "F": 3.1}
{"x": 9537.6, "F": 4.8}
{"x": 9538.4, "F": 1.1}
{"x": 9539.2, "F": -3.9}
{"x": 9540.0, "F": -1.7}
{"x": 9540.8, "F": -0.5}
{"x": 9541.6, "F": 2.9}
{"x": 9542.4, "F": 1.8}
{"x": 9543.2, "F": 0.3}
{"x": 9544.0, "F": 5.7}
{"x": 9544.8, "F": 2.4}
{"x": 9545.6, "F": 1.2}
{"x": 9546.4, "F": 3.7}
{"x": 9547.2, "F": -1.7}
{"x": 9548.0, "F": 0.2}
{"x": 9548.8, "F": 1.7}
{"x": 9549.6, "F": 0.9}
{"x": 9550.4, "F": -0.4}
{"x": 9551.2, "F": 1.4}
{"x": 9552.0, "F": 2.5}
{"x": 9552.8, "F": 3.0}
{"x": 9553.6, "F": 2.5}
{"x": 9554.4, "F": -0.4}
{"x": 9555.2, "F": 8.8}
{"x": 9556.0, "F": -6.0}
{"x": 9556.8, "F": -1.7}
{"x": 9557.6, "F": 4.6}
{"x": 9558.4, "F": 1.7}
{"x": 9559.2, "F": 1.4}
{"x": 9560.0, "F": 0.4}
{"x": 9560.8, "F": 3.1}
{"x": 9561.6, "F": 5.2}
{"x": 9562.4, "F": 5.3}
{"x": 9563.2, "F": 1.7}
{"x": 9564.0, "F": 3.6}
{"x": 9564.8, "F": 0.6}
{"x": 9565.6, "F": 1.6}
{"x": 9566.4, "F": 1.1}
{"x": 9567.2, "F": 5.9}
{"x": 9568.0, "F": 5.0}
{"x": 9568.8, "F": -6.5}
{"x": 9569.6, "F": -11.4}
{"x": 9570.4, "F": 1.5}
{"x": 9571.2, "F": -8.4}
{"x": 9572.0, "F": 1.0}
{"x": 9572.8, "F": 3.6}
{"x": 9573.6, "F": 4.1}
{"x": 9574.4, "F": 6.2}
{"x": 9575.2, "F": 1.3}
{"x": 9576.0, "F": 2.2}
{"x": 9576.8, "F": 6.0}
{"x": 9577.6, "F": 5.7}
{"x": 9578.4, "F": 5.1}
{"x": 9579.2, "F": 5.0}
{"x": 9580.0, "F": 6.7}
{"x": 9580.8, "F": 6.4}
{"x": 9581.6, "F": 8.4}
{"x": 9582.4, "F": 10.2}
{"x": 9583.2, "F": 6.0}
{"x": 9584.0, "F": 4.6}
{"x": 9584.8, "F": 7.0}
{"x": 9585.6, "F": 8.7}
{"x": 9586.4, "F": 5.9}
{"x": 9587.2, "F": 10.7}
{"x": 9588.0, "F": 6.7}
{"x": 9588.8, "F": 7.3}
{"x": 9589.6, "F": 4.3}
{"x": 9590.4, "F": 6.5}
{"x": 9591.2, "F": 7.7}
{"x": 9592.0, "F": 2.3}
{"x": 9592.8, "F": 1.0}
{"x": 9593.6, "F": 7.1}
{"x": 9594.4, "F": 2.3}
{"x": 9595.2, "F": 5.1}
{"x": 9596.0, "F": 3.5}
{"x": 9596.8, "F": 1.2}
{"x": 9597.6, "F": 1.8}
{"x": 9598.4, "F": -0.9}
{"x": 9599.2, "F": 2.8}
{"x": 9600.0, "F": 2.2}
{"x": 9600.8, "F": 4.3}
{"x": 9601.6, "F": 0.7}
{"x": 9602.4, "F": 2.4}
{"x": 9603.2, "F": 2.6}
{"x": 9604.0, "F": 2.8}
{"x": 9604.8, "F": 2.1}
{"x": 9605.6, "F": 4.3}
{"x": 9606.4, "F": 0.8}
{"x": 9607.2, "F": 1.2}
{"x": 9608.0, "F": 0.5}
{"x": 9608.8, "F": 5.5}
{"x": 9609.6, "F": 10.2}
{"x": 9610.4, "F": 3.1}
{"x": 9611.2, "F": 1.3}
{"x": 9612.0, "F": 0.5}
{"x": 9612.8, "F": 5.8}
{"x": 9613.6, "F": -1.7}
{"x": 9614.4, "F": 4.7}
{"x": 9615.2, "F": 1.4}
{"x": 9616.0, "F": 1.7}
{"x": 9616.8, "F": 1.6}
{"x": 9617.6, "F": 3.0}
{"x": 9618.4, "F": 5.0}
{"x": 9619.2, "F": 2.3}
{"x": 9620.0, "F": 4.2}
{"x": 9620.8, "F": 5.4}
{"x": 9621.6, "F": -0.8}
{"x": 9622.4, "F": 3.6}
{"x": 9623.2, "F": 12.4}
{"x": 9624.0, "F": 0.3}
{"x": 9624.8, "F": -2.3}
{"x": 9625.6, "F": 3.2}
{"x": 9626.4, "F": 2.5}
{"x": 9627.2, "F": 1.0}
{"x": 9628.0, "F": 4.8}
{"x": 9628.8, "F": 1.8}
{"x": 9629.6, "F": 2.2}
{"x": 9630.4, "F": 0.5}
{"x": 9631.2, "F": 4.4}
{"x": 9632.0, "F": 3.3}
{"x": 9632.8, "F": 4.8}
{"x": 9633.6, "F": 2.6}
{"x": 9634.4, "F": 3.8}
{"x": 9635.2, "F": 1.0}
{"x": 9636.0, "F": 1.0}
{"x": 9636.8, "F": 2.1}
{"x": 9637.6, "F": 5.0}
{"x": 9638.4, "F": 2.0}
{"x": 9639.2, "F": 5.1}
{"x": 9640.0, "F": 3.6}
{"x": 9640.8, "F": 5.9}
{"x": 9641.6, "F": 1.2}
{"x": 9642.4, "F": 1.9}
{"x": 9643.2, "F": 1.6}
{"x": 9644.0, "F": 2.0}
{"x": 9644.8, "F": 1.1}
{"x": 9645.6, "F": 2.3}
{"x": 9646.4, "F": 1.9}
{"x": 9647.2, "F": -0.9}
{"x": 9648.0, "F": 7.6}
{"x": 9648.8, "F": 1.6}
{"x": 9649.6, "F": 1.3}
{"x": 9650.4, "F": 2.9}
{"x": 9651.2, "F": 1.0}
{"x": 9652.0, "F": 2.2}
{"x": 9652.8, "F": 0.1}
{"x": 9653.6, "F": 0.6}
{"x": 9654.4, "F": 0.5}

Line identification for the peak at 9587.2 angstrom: [O III]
